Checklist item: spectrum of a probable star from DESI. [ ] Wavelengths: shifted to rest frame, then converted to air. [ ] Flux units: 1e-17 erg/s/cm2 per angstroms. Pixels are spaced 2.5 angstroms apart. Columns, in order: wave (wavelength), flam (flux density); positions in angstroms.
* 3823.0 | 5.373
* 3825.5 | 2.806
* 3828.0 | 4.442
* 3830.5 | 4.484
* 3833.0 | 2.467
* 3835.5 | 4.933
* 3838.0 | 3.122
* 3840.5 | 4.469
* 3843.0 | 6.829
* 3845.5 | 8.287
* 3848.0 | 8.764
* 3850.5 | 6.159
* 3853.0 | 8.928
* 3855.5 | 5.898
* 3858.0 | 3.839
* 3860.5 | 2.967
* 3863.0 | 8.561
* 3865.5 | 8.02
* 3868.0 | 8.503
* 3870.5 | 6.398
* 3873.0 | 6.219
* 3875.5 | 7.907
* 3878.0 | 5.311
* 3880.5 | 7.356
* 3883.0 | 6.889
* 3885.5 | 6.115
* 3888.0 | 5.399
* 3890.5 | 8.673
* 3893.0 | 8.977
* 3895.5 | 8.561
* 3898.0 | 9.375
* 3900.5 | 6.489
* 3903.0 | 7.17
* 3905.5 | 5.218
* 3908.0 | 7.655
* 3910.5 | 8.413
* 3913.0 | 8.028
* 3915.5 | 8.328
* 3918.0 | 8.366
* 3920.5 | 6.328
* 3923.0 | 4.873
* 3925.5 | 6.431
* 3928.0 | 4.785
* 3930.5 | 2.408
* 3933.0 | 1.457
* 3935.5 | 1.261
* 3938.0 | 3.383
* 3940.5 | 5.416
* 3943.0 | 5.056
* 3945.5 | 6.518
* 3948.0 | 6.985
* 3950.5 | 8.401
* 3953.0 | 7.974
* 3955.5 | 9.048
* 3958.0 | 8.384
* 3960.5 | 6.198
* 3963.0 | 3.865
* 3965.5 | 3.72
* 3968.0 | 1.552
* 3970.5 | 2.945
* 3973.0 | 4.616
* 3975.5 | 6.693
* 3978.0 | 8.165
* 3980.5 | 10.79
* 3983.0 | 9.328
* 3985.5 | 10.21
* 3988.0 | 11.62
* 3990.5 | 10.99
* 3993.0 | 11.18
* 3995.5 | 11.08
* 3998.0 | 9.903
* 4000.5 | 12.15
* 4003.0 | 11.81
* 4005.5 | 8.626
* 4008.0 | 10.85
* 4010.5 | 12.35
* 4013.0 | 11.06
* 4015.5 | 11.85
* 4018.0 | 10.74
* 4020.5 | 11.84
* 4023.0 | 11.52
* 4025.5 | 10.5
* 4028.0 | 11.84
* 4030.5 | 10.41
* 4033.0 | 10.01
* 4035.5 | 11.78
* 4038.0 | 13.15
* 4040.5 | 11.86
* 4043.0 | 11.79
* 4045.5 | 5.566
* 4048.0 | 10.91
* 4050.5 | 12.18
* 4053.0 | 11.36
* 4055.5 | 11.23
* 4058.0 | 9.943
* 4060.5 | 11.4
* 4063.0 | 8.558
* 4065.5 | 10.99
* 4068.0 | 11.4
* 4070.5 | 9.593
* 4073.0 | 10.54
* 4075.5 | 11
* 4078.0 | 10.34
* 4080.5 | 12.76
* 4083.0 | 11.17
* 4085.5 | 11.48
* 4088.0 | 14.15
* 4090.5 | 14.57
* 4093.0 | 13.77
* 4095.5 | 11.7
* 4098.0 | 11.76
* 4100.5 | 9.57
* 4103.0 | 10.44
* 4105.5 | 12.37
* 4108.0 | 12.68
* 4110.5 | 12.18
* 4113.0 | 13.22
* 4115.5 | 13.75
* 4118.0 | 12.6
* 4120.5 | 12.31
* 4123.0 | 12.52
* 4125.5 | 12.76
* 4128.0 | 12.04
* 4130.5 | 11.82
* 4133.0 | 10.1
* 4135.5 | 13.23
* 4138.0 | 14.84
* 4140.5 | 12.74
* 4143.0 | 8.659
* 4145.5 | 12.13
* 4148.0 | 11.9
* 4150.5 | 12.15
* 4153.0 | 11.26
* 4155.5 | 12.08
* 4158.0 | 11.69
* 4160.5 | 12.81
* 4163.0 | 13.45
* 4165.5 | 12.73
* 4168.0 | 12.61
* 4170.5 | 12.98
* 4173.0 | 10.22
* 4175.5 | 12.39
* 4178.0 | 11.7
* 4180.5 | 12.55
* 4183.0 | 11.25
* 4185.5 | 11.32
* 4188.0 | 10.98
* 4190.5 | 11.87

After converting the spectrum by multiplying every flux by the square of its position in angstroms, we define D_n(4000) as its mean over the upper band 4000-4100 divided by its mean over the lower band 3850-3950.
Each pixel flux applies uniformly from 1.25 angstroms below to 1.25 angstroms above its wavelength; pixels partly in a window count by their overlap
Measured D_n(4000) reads 1.90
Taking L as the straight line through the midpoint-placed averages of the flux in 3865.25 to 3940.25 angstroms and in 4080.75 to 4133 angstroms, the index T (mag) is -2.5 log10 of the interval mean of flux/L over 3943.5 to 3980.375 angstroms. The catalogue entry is 0.29 mag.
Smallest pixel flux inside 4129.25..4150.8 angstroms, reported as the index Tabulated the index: 8.659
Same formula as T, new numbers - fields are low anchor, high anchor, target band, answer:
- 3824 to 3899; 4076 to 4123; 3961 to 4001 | 0.18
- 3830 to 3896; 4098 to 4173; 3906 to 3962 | 0.27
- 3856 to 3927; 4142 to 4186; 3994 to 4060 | -0.17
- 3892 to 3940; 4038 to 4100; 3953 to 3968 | 0.26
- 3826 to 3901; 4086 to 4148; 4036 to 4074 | 0.01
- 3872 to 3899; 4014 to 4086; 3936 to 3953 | 0.42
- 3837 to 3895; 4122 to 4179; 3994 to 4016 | -0.18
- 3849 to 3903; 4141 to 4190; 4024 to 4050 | -0.12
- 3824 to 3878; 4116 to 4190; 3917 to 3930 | 0.24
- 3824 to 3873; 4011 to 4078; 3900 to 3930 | 0.12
